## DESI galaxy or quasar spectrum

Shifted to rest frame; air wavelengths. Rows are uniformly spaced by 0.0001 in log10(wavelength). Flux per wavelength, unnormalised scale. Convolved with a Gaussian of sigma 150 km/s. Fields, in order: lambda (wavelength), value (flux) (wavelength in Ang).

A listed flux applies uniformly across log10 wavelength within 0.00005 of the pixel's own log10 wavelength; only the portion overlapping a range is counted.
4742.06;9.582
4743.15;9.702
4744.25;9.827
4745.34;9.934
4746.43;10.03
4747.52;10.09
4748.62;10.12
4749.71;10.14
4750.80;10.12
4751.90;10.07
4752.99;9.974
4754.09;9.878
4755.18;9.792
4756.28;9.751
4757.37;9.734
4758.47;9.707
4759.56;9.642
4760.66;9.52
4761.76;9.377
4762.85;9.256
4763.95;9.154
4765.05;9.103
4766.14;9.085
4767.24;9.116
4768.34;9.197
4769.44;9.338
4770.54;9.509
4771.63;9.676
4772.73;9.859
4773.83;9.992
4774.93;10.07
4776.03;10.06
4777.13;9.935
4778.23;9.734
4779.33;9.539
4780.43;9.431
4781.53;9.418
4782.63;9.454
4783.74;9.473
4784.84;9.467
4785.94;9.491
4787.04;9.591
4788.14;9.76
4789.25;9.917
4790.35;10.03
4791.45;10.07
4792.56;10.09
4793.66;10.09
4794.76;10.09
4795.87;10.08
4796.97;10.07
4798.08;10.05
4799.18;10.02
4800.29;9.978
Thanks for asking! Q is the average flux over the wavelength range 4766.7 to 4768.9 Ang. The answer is 9.14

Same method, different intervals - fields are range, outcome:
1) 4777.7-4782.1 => 9.54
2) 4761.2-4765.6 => 9.23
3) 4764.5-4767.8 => 9.11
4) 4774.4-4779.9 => 9.87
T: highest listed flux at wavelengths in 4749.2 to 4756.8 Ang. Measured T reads 10.14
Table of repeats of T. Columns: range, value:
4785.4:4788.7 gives 9.76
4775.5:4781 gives 10.06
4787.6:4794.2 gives 10.09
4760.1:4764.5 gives 9.52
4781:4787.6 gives 9.591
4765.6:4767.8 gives 9.116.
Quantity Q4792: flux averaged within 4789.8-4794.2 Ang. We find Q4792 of 10.1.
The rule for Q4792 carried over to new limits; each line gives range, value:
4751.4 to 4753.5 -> 10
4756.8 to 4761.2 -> 9.66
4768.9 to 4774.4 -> 9.68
